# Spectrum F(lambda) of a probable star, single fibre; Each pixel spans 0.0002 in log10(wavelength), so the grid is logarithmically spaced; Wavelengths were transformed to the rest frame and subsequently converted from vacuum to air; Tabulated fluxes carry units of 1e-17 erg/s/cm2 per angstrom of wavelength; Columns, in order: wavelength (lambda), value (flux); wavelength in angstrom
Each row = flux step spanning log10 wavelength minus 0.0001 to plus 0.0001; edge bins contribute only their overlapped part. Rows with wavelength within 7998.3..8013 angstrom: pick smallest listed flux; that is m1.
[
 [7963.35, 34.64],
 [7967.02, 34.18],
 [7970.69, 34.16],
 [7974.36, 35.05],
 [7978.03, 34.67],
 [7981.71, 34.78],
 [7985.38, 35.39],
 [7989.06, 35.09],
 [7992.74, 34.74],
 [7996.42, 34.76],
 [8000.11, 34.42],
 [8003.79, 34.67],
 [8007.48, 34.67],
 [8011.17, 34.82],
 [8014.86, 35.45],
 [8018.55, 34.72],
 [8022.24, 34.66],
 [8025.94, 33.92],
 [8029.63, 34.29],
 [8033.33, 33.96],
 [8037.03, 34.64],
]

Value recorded 34.42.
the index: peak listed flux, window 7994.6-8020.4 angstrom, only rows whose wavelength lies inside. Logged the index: 35.45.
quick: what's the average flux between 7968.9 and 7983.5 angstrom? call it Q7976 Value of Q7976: 34.7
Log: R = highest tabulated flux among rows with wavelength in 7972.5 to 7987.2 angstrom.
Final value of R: 35.39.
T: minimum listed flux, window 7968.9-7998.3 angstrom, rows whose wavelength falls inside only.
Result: 34.16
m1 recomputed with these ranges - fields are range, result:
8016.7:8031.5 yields 33.92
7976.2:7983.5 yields 34.67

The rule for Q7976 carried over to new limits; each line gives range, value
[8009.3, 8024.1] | 34.9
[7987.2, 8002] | 34.7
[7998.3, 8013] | 34.6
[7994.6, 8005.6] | 34.6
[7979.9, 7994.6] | 35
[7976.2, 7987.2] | 35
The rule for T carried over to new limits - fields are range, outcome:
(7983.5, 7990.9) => 35.09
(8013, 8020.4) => 34.72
